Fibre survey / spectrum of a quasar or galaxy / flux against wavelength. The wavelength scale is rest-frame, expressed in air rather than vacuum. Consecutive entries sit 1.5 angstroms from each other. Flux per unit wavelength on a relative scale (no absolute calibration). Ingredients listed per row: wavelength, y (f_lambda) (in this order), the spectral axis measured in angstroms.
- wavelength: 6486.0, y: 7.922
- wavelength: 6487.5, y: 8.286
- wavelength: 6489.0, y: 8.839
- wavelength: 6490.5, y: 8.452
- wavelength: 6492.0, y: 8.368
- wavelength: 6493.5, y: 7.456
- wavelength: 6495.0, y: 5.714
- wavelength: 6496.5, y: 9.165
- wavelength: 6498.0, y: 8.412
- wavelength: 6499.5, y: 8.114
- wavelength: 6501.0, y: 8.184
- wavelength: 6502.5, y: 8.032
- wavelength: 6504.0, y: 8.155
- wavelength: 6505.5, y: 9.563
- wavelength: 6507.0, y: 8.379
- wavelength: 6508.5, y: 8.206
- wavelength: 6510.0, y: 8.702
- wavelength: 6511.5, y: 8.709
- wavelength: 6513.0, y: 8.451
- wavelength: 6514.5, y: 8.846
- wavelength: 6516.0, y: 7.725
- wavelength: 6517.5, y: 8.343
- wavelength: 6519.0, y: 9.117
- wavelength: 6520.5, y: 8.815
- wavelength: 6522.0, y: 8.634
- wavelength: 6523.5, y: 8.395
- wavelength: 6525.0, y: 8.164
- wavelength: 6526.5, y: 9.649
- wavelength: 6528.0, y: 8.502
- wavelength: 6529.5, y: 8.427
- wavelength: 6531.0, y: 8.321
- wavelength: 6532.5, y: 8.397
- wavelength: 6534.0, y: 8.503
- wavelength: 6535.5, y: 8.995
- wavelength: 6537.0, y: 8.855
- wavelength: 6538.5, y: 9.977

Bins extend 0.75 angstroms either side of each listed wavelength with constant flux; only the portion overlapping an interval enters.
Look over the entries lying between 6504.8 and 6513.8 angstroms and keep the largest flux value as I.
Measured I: 9.563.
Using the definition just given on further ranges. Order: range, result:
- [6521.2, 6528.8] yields 9.649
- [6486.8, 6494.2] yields 8.839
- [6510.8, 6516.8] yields 8.846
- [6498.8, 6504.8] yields 8.184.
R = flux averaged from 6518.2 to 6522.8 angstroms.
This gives 8.84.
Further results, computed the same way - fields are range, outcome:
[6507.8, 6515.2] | 8.58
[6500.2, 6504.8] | 8.14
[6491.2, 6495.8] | 7.21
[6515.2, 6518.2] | 8.04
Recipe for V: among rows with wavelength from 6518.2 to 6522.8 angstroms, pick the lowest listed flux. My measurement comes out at 8.634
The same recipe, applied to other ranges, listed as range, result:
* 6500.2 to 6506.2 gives 8.032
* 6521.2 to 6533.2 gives 8.164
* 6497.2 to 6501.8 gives 8.114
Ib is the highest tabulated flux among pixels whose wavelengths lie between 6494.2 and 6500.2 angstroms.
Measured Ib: 9.165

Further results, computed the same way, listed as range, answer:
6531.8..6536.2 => 8.995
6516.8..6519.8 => 9.117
